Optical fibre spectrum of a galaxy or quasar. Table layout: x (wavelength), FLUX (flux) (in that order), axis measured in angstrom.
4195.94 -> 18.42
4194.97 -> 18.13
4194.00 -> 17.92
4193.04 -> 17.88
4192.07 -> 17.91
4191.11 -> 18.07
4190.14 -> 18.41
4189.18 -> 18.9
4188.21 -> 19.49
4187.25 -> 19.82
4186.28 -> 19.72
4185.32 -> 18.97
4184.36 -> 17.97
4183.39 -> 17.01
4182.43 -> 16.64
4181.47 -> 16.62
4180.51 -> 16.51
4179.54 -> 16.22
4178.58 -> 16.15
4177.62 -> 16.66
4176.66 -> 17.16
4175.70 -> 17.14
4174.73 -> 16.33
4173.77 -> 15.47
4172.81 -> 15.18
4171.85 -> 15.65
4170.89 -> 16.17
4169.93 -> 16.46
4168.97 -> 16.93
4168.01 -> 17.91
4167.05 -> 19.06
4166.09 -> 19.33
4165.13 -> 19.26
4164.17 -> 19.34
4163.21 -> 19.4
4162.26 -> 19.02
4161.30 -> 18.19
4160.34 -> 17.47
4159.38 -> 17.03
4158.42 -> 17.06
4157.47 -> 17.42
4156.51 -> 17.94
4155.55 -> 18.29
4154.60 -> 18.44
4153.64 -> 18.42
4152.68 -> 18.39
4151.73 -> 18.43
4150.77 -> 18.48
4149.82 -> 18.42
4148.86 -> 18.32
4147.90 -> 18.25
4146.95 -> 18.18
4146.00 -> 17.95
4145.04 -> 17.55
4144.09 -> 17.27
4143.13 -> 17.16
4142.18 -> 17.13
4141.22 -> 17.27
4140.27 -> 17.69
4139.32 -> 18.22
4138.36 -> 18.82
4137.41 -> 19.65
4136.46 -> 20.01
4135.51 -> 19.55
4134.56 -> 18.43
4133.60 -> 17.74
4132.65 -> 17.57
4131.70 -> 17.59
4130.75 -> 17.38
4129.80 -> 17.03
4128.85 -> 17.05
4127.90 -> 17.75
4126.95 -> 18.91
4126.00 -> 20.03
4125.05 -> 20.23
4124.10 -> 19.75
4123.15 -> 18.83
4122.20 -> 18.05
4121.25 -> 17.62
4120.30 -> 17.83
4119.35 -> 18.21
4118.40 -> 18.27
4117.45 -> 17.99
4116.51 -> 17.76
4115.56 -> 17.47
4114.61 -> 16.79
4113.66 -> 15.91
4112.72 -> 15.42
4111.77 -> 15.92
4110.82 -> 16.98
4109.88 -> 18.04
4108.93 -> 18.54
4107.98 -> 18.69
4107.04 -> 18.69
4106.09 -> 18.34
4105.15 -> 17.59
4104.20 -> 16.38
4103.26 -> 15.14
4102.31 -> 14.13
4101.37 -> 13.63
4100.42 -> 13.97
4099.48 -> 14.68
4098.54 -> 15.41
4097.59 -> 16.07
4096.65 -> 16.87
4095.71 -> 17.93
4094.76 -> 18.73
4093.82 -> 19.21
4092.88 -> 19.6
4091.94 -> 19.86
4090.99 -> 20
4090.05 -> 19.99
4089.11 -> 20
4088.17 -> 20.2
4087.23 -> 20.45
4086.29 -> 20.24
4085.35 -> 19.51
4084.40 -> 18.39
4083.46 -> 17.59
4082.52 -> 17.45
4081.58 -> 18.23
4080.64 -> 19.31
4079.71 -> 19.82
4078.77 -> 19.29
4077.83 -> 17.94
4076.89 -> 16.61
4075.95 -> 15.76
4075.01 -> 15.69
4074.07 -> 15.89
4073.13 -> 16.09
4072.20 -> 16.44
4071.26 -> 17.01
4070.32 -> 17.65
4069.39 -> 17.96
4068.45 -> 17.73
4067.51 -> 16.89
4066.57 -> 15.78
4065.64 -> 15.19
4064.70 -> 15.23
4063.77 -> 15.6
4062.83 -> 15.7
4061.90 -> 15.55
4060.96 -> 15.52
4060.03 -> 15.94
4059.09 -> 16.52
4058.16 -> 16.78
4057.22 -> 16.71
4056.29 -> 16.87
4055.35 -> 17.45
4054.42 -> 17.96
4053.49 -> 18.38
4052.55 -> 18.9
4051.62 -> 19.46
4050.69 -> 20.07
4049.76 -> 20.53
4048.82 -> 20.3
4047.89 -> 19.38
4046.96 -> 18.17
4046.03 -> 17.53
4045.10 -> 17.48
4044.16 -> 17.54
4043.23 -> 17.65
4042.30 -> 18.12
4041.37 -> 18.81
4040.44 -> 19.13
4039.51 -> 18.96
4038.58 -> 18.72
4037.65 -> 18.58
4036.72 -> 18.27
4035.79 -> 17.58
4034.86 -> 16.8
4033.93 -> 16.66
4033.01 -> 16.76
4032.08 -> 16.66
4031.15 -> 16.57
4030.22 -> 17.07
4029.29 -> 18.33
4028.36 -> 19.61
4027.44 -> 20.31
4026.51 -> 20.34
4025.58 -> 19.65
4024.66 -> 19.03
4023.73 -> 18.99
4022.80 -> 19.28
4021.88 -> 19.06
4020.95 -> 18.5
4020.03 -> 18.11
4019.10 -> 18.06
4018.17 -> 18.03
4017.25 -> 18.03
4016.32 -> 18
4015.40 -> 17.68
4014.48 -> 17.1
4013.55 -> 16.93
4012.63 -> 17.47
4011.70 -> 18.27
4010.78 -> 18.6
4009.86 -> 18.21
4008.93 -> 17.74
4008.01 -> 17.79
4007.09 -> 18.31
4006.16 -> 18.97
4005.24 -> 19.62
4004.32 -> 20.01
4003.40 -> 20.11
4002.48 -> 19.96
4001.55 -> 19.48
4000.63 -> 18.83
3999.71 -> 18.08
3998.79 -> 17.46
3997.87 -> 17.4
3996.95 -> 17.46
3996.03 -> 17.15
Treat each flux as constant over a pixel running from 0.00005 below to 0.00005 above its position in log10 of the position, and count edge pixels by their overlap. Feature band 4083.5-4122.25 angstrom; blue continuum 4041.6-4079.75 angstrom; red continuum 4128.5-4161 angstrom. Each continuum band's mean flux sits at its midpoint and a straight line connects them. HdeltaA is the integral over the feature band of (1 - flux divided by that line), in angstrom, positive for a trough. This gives 0.0 angstrom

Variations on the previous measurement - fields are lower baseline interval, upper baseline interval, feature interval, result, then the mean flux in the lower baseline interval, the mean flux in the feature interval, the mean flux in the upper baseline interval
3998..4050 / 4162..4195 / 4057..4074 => 1.7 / 18.4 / 16.3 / 17.7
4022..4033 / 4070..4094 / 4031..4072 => 2.2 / 18.6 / 17.5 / 18.4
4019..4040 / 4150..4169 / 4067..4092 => 0.2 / 18.3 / 18.2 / 18.3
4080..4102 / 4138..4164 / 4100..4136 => 1.1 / 18.1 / 17.5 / 18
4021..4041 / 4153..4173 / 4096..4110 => 1.3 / 18.4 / 16.4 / 17.8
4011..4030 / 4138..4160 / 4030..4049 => 0.5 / 18.5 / 17.9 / 17.9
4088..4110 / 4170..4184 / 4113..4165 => -3.7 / 17.5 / 18.1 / 16.4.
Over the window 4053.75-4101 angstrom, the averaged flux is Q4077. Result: 17.4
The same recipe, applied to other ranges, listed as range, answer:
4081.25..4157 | 17.9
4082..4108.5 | 17.8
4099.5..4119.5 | 16.8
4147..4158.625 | 18.2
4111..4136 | 17.9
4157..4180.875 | 17.3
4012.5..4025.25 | 18.2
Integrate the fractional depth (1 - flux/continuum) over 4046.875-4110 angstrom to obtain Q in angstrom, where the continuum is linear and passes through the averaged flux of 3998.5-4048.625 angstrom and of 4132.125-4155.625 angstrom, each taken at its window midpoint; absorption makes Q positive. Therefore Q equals 2.5 angstrom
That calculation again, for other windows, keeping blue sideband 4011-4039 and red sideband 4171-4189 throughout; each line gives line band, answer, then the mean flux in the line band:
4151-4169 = -1.07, 18.3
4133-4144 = -0.54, 18.3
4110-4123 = 0.19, 17.3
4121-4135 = -0.62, 18.3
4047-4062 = 0.01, 18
